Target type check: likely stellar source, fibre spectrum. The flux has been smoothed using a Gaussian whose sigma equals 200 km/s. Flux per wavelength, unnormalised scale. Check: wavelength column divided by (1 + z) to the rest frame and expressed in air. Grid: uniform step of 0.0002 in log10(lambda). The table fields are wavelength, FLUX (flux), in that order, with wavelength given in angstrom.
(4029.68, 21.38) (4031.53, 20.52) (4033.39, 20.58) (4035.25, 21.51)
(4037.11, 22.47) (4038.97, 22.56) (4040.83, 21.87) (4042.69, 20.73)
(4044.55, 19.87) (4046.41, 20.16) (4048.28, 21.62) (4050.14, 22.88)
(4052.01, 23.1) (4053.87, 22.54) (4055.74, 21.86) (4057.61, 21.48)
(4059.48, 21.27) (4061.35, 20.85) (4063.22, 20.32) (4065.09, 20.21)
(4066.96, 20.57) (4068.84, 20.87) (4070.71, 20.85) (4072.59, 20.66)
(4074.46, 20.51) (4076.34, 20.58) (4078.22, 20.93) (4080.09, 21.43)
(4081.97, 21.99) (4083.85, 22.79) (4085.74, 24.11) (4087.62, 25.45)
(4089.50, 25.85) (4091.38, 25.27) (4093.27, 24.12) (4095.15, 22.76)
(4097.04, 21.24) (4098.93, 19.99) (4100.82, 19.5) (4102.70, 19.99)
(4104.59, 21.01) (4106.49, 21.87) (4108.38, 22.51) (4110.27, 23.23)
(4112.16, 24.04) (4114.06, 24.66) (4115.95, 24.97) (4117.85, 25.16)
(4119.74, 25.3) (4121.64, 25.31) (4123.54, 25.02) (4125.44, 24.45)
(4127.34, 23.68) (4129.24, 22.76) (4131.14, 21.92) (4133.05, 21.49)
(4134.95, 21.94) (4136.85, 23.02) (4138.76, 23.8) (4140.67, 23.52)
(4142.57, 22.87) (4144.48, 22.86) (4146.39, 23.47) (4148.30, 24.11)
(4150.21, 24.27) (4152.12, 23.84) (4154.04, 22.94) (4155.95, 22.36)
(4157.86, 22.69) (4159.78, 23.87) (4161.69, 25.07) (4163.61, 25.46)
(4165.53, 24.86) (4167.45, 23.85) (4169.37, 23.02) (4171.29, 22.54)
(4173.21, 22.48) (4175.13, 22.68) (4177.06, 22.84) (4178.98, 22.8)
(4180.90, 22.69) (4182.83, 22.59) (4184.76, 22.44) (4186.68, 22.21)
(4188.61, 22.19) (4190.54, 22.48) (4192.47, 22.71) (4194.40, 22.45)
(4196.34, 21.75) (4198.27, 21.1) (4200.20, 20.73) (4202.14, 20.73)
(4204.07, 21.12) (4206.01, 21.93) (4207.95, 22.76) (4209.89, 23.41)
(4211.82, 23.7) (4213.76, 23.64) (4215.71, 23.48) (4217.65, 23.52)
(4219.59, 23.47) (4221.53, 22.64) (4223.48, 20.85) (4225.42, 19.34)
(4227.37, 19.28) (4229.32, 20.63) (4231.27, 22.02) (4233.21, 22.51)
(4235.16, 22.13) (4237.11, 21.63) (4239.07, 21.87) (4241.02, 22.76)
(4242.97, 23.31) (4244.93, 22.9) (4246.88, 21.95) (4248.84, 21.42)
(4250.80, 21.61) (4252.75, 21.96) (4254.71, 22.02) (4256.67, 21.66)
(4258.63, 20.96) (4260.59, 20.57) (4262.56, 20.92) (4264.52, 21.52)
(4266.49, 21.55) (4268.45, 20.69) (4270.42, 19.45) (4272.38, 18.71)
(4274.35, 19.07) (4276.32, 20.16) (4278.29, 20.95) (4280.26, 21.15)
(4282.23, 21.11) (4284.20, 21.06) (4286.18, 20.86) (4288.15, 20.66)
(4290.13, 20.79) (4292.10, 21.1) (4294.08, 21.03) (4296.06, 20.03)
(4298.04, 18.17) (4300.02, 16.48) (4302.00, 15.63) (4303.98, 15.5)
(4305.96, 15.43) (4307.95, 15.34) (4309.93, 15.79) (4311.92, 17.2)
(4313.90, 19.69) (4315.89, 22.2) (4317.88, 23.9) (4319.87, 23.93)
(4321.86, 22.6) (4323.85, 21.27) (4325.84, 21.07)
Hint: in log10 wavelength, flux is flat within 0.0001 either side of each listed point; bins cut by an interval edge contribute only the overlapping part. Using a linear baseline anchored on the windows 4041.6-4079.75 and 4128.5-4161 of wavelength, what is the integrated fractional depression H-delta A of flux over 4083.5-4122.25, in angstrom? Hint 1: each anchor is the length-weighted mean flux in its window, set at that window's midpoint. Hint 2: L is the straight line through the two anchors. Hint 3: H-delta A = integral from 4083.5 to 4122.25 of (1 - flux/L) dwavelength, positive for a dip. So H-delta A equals -2.1 angstrom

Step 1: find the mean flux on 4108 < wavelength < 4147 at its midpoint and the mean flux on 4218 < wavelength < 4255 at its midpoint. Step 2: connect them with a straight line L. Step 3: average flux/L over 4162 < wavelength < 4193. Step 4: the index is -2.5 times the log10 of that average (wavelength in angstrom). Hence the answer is -0.01 mag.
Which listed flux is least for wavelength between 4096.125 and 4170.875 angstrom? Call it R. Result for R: 19.5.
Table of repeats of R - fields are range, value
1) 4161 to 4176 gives 22.48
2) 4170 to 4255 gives 19.28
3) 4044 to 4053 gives 19.87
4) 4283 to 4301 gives 16.48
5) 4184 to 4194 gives 22.19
